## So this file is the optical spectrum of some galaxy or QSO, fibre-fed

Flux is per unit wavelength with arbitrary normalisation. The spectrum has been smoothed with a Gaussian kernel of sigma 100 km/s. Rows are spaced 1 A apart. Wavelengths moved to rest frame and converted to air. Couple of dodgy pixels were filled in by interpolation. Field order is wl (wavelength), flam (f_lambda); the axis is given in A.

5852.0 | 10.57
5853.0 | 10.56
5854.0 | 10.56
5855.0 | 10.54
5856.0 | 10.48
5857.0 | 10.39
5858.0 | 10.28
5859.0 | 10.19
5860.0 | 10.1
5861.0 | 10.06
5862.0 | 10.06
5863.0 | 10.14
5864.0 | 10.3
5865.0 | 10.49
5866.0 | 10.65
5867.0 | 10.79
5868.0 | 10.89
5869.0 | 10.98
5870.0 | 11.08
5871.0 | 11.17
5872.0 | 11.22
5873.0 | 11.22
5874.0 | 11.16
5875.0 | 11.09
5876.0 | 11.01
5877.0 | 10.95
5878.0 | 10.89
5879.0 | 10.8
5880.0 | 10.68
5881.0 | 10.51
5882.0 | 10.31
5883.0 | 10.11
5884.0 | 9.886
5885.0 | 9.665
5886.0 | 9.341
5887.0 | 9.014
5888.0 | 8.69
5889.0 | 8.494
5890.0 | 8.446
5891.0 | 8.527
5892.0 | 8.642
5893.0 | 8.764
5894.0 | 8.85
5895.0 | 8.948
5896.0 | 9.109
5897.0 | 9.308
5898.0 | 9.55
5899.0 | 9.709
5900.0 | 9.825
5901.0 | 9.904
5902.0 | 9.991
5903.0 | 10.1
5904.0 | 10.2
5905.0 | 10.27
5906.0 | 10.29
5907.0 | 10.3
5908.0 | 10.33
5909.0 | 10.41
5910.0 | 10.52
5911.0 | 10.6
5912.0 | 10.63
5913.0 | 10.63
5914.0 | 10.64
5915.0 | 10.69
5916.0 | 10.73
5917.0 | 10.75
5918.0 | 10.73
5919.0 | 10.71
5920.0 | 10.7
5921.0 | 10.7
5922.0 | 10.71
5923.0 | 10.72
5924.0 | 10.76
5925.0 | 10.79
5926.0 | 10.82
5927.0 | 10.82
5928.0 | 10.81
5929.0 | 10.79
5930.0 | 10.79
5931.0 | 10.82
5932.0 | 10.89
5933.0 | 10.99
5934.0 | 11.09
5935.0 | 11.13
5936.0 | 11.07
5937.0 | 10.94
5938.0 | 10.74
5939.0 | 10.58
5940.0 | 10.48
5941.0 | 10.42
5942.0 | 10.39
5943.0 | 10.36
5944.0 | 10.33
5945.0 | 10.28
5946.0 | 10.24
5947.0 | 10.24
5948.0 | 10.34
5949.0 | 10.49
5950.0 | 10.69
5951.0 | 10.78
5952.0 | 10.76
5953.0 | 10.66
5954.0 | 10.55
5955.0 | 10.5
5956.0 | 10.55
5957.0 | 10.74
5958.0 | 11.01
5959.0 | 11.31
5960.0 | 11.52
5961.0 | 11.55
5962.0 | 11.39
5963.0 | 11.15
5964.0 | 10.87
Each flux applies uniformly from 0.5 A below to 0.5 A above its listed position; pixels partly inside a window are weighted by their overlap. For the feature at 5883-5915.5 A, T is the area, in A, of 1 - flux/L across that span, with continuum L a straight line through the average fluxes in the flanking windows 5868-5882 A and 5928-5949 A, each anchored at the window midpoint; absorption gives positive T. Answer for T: 3.4 A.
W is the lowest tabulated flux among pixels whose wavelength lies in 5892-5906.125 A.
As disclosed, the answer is 8.642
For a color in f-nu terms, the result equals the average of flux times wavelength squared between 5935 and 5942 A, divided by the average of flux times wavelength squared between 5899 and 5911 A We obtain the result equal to 1.06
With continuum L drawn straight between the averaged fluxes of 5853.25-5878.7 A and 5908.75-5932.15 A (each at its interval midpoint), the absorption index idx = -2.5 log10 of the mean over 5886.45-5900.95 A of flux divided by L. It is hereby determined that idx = 0.185 mag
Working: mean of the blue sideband 10.7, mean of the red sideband 10.7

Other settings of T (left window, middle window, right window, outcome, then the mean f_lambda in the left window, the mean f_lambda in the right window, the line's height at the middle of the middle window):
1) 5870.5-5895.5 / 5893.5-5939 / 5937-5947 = -1.0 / 9.94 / 10.4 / 10.2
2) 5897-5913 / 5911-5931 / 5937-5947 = -0.9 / 10.2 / 10.4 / 10.3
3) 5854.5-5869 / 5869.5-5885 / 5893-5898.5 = -1.5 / 10.4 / 9.12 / 9.82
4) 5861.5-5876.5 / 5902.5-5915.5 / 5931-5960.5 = 0.4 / 10.8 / 10.7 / 10.8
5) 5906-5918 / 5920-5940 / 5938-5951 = -0.6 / 10.6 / 10.4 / 10.5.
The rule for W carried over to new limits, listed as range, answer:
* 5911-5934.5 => 10.6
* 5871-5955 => 8.446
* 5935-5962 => 10.24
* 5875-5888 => 8.69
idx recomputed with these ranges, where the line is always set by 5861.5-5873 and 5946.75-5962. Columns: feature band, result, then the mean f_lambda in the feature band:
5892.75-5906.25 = 0.120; 9.63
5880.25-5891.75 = 0.148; 9.38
